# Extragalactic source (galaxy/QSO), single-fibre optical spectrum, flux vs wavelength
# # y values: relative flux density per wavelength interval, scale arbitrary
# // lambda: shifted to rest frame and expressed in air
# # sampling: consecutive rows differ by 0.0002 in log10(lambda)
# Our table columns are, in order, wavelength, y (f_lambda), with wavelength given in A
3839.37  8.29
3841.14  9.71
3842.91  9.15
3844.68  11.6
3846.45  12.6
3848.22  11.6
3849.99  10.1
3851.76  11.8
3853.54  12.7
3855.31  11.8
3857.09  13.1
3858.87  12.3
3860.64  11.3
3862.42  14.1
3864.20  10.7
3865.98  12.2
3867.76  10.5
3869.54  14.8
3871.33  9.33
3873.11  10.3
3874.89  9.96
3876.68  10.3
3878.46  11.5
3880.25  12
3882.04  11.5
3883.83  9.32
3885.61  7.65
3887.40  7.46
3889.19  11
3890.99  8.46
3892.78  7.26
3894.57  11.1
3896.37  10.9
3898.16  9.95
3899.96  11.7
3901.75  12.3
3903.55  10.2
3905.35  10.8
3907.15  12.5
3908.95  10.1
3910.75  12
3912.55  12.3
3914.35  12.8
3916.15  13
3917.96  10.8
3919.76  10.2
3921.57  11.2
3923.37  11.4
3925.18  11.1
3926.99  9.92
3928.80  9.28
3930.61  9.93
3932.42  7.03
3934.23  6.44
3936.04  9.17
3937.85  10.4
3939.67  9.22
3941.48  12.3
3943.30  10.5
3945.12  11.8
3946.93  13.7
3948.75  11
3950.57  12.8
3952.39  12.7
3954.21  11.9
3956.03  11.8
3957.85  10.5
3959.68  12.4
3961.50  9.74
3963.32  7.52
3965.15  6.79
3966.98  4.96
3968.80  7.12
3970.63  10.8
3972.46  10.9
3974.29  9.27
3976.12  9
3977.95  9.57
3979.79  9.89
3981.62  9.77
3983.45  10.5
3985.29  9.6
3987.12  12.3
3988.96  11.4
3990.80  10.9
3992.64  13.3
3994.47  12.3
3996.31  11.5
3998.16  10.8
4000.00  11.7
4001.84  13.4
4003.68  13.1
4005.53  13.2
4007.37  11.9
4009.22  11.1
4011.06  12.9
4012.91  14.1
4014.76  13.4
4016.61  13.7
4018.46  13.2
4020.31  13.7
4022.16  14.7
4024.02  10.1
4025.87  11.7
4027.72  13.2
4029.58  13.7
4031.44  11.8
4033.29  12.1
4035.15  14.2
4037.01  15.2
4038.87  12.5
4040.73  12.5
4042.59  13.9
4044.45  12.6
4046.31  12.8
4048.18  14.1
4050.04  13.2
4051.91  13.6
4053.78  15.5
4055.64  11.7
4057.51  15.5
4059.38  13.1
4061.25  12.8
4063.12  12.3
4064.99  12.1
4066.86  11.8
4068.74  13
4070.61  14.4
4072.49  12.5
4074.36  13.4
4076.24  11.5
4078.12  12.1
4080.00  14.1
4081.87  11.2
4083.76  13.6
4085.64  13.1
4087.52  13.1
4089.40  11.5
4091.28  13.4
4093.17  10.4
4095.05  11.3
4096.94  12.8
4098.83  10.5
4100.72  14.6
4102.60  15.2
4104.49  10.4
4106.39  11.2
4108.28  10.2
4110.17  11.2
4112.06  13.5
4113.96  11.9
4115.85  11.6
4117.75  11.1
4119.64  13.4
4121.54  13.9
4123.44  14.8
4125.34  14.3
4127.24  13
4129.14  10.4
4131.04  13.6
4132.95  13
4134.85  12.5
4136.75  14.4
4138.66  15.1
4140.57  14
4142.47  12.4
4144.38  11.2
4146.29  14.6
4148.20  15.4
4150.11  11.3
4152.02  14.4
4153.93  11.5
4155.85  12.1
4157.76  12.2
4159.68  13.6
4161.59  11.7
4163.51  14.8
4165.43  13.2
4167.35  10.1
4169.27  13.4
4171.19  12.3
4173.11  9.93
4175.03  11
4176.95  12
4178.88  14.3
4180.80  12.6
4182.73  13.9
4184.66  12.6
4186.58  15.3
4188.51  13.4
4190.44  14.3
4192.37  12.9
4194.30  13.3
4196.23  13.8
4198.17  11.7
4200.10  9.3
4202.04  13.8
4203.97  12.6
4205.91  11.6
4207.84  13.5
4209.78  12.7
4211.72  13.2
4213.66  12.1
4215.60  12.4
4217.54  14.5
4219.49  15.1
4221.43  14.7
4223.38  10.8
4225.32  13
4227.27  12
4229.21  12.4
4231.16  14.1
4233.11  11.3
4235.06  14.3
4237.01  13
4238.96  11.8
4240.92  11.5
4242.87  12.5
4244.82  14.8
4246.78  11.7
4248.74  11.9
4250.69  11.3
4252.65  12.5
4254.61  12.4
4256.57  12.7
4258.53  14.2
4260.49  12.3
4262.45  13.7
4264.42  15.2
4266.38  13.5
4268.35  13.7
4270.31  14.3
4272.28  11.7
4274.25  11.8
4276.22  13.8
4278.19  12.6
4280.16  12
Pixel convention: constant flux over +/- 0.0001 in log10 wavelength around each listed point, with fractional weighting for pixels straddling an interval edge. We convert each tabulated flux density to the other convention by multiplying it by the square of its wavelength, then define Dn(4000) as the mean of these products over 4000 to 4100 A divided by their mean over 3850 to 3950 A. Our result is 1.28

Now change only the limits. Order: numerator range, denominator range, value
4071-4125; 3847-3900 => 1.28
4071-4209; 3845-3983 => 1.34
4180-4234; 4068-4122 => 1.10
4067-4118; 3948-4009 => 1.21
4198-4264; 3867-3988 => 1.42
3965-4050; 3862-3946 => 1.18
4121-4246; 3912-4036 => 1.28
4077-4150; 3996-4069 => 1.02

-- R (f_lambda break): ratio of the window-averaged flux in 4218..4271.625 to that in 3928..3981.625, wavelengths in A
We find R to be 1.31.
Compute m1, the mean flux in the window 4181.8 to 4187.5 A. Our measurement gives 13.9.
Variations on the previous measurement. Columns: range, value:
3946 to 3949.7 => 12.4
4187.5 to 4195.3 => 13.5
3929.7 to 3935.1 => 7.81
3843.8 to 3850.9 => 11.5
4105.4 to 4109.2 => 10.7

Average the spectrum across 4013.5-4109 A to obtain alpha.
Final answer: 12.8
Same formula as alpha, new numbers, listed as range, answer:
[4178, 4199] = 13.5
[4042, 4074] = 13.2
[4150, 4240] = 12.8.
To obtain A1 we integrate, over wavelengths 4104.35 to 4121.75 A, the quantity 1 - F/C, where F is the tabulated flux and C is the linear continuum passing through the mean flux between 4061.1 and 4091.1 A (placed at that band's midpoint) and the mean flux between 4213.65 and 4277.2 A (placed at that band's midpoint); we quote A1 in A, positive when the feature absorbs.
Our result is 1.2 A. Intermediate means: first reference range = 12.7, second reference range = 13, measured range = 11.8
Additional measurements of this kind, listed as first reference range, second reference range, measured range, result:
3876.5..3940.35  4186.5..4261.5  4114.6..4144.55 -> -2.50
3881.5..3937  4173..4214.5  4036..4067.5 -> -4.74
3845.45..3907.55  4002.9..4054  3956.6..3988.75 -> 7.33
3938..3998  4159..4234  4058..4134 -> -4.78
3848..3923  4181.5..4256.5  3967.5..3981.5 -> 2.60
